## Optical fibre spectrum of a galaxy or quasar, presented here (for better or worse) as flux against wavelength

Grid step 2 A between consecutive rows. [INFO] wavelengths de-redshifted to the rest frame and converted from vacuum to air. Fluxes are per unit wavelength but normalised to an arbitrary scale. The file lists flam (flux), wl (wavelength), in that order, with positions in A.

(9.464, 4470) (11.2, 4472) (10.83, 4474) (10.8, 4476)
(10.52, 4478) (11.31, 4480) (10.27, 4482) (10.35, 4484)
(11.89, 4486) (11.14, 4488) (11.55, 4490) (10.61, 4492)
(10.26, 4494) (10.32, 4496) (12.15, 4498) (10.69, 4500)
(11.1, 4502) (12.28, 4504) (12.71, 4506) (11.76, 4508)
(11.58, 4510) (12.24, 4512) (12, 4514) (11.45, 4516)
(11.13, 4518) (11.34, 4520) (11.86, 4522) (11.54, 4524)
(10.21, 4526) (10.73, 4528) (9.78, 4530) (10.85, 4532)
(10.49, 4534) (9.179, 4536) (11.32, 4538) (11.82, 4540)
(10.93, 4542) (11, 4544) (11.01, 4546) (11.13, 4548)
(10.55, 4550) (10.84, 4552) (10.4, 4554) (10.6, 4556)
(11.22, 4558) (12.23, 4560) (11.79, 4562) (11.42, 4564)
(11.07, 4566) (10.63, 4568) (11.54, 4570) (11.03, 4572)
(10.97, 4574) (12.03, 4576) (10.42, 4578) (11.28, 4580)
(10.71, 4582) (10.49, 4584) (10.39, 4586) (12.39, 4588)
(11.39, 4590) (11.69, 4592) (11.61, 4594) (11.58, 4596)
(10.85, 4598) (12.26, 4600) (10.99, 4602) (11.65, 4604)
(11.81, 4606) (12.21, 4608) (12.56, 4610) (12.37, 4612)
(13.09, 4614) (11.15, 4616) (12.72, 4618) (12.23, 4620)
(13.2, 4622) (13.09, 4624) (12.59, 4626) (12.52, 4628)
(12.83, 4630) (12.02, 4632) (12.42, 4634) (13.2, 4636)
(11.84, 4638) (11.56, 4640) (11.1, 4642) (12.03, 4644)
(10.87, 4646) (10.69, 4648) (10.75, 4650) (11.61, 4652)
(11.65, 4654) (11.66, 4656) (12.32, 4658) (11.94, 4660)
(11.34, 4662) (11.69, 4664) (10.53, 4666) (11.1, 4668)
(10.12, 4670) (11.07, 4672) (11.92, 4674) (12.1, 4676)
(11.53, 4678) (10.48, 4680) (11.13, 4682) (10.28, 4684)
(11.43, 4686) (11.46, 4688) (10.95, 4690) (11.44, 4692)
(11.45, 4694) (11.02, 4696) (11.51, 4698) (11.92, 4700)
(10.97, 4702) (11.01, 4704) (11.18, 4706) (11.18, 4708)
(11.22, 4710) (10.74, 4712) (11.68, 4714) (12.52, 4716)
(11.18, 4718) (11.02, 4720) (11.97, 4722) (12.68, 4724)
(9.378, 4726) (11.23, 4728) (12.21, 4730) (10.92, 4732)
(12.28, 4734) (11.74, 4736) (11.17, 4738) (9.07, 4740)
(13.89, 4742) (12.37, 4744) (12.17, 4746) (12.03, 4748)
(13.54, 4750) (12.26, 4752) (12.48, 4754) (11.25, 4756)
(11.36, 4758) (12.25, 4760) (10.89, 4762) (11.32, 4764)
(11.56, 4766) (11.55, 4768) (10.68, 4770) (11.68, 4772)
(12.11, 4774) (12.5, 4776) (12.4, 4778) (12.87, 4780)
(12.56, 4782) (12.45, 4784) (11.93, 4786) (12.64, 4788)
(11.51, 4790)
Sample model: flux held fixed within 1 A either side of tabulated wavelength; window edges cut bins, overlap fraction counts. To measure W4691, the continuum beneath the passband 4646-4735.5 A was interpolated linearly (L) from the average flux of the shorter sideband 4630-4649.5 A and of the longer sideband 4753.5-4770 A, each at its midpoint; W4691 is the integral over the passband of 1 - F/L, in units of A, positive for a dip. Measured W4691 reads 2.6 A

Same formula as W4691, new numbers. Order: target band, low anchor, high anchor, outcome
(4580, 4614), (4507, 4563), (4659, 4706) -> -1.33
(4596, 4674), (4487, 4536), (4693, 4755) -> -2.68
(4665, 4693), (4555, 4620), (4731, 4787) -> 1.46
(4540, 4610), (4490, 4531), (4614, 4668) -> 2.02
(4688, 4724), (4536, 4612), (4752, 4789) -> 0.99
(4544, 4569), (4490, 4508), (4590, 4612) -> 1.03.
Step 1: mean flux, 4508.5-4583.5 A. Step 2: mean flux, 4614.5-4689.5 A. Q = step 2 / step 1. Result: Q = 1.1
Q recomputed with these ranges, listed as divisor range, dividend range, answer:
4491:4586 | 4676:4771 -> 1.03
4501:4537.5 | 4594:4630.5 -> 1.08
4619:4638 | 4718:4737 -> 0.91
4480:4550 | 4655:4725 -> 1.02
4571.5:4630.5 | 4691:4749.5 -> 0.97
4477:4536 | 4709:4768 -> 1.05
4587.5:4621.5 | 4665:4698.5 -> 0.93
